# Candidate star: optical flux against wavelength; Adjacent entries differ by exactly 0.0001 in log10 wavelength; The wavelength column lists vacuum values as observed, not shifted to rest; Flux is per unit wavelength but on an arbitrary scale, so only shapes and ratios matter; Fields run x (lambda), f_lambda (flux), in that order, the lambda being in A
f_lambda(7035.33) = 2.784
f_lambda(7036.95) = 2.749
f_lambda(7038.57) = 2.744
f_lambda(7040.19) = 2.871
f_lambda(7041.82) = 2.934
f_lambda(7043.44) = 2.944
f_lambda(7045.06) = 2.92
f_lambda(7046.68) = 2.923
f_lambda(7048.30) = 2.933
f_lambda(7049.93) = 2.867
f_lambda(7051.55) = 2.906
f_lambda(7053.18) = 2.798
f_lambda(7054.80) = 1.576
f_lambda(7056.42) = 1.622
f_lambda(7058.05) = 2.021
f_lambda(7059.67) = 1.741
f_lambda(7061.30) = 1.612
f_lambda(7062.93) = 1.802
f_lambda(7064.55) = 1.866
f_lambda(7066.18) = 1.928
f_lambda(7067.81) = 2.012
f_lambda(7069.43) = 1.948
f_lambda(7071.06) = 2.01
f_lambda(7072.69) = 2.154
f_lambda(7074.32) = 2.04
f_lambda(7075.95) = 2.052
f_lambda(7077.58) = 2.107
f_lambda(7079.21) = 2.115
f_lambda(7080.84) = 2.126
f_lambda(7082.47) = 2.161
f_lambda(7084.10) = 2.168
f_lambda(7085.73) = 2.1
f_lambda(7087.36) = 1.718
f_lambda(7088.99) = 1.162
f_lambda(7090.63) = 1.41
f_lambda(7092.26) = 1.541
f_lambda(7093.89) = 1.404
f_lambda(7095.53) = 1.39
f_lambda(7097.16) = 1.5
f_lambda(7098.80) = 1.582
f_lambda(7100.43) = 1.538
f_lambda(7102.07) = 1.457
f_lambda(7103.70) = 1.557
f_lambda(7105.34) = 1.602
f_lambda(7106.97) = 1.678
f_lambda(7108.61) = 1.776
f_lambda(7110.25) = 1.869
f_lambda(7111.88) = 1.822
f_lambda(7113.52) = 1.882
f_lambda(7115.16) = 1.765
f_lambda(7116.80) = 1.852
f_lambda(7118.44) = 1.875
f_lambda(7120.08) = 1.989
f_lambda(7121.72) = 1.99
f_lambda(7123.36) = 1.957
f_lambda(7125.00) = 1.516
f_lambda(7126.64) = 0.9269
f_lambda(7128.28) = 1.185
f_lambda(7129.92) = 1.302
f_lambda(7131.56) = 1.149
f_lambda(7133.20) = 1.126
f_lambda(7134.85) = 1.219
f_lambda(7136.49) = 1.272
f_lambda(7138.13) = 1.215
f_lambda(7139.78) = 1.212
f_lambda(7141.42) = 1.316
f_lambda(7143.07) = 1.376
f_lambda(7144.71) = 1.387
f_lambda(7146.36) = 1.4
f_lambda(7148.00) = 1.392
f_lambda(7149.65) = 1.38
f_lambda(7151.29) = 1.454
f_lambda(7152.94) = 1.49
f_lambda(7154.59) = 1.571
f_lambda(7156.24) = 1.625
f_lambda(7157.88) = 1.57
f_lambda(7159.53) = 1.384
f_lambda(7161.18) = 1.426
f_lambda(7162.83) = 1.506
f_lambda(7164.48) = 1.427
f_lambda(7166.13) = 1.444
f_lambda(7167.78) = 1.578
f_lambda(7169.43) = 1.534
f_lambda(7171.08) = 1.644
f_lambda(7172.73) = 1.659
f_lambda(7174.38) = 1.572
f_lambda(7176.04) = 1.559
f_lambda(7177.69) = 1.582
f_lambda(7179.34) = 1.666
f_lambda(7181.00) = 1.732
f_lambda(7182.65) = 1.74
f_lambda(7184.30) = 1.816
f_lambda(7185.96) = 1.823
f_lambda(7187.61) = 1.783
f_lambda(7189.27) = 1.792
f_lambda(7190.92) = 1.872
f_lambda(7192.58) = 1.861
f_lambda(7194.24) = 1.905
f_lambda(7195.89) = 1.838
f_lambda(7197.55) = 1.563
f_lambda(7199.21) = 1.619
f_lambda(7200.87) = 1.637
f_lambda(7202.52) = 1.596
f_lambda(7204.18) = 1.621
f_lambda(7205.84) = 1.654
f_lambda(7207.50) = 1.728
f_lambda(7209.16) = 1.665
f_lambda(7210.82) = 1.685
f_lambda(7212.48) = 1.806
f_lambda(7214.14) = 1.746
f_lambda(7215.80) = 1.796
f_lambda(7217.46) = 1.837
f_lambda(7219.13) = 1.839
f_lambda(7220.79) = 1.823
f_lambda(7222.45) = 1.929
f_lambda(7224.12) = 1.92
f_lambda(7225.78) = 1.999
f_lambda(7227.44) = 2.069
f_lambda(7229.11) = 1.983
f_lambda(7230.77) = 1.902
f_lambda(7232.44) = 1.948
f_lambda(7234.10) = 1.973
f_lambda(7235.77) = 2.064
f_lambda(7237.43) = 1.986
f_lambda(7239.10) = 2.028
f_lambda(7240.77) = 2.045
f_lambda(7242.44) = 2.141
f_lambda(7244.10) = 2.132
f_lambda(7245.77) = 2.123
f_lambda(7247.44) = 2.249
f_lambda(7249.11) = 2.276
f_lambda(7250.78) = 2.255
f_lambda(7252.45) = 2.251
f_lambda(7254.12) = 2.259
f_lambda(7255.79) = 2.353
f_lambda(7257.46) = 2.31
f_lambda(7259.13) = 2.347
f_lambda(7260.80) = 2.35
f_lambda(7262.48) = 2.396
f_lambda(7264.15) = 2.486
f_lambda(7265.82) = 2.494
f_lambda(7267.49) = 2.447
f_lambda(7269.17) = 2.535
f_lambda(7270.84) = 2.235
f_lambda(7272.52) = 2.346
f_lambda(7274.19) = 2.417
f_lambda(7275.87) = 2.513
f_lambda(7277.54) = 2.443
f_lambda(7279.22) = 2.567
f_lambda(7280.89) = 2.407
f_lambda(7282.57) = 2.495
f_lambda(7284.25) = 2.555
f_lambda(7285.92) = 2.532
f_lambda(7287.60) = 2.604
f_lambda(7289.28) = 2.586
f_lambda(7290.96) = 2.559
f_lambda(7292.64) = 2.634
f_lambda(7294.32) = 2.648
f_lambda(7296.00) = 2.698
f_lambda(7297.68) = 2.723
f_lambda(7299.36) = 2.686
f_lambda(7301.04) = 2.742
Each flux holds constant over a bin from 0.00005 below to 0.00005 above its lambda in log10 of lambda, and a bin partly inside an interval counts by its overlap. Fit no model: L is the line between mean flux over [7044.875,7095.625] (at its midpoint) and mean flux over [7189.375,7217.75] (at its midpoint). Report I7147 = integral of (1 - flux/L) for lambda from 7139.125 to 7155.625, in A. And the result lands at 4.0 A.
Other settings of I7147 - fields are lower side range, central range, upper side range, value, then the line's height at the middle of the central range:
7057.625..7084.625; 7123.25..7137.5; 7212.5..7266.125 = 5.4 A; 2.03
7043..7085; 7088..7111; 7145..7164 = 4.5 A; 1.91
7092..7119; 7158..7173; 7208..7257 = 2.6 A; 1.82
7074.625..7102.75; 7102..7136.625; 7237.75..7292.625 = 4.8 A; 1.85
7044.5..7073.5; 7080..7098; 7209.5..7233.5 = 3.7 A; 2.14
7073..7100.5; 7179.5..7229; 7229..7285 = 7.9 A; 2.12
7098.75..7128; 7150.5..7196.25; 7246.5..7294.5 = 7.9 A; 1.98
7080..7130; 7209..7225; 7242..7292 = 2.7 A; 2.17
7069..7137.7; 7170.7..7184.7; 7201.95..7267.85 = 1.7 A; 1.88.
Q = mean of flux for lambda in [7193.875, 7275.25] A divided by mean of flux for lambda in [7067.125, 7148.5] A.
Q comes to 1.2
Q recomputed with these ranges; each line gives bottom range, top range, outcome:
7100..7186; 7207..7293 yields 1.42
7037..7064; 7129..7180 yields 0.58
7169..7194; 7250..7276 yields 1.38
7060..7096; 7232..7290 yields 1.25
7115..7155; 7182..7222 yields 1.21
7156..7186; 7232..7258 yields 1.35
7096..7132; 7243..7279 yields 1.44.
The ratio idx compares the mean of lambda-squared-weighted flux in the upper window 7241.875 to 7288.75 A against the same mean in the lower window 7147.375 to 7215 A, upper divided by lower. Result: 1.5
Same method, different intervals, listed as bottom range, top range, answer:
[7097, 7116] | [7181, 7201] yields 1.08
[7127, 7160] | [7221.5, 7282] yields 1.71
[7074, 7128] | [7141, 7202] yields 0.94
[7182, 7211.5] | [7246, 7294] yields 1.43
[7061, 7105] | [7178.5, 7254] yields 1.09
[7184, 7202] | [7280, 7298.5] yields 1.50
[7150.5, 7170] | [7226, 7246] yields 1.38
